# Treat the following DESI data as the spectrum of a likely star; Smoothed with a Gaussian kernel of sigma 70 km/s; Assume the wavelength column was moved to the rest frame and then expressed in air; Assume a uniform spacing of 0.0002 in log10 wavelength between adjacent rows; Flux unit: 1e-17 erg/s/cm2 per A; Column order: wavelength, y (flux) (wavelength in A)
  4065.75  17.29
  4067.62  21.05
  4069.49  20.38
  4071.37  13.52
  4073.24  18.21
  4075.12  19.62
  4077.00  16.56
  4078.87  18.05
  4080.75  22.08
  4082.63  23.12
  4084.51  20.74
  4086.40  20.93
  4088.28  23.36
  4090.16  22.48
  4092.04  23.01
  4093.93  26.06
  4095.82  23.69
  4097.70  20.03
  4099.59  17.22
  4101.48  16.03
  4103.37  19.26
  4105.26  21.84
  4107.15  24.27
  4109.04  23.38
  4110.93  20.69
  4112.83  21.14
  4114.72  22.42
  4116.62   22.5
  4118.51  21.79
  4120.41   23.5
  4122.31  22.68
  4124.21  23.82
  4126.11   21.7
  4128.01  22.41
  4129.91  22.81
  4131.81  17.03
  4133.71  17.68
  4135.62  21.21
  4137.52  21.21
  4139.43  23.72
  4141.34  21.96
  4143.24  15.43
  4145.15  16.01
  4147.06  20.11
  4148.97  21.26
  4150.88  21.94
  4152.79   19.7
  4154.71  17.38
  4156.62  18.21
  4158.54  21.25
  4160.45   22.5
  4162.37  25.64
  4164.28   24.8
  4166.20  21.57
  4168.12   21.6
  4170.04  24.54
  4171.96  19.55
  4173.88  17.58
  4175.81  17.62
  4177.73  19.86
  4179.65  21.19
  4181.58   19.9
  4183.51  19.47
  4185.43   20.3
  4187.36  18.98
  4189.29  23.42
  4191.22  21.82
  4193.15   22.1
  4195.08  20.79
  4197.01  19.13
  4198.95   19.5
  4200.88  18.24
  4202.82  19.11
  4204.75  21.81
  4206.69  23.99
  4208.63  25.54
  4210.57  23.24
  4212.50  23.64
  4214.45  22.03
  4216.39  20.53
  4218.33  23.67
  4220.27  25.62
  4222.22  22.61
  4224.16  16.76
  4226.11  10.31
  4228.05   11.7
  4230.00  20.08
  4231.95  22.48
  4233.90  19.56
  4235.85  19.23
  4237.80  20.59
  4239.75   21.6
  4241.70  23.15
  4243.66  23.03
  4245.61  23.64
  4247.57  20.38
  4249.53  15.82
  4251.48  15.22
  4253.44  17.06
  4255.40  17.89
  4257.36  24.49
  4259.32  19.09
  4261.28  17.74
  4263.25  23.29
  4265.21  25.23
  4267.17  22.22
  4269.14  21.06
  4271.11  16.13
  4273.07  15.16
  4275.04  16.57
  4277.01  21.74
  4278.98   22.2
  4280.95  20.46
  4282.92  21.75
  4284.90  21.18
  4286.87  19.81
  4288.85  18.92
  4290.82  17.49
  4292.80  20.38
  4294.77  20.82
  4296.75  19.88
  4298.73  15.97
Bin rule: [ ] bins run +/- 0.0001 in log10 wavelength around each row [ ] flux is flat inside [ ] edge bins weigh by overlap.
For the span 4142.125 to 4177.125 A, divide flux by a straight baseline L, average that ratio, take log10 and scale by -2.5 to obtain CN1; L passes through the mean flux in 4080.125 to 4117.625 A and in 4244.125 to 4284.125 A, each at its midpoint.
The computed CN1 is 0.03 mag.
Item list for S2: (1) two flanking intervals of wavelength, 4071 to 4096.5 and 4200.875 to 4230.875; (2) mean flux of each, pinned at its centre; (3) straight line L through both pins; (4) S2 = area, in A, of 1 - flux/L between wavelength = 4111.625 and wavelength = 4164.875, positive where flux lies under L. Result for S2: -0.7 A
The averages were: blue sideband 21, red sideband 20.6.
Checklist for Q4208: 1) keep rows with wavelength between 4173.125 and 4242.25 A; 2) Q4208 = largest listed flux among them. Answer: 25.62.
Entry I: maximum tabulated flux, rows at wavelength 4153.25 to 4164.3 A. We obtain 25.64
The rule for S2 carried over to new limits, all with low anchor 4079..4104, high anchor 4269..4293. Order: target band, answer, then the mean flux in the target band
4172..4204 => 0.6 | 19.9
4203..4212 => -1.4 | 23.3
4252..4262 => 0.3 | 19.1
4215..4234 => 0.5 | 19.4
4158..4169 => -1.3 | 23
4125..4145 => 0.5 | 20.4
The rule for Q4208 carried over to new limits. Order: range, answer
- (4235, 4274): 25.23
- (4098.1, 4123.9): 24.27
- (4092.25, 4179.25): 26.06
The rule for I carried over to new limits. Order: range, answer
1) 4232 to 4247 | 23.64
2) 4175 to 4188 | 21.19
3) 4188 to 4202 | 23.42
